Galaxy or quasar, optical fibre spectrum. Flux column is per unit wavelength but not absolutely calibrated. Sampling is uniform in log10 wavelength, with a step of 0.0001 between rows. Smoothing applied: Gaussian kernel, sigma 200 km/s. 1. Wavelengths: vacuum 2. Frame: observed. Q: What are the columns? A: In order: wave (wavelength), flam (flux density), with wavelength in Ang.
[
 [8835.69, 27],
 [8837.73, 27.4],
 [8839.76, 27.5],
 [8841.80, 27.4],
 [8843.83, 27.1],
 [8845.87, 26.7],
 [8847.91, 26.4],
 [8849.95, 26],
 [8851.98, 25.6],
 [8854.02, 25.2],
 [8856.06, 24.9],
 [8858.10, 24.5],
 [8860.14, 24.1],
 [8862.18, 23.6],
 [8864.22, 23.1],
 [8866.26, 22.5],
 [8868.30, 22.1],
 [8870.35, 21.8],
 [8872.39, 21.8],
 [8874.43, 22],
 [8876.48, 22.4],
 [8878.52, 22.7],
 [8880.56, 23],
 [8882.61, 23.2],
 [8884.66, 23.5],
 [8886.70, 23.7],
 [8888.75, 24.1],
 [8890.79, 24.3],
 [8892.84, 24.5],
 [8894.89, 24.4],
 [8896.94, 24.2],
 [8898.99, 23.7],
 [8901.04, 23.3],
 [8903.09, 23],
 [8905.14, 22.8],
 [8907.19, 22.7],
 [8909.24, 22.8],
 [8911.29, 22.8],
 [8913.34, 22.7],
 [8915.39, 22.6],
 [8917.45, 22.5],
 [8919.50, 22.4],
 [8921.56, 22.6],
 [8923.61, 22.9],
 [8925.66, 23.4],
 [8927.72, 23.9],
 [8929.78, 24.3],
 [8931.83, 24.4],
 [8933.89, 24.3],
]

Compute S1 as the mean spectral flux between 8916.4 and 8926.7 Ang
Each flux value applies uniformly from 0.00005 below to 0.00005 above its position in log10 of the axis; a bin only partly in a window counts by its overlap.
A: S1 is 22.8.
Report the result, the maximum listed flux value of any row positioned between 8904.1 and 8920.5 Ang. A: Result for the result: 22.8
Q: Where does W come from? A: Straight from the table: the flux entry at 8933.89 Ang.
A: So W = 24.3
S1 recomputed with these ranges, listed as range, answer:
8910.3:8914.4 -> 22.8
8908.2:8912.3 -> 22.8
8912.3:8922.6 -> 22.6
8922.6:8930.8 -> 23.6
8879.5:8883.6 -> 23.1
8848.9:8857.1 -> 25.4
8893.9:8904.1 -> 23.7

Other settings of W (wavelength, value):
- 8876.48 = 22.4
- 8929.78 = 24.3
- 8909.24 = 22.8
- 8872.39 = 21.8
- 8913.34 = 22.7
